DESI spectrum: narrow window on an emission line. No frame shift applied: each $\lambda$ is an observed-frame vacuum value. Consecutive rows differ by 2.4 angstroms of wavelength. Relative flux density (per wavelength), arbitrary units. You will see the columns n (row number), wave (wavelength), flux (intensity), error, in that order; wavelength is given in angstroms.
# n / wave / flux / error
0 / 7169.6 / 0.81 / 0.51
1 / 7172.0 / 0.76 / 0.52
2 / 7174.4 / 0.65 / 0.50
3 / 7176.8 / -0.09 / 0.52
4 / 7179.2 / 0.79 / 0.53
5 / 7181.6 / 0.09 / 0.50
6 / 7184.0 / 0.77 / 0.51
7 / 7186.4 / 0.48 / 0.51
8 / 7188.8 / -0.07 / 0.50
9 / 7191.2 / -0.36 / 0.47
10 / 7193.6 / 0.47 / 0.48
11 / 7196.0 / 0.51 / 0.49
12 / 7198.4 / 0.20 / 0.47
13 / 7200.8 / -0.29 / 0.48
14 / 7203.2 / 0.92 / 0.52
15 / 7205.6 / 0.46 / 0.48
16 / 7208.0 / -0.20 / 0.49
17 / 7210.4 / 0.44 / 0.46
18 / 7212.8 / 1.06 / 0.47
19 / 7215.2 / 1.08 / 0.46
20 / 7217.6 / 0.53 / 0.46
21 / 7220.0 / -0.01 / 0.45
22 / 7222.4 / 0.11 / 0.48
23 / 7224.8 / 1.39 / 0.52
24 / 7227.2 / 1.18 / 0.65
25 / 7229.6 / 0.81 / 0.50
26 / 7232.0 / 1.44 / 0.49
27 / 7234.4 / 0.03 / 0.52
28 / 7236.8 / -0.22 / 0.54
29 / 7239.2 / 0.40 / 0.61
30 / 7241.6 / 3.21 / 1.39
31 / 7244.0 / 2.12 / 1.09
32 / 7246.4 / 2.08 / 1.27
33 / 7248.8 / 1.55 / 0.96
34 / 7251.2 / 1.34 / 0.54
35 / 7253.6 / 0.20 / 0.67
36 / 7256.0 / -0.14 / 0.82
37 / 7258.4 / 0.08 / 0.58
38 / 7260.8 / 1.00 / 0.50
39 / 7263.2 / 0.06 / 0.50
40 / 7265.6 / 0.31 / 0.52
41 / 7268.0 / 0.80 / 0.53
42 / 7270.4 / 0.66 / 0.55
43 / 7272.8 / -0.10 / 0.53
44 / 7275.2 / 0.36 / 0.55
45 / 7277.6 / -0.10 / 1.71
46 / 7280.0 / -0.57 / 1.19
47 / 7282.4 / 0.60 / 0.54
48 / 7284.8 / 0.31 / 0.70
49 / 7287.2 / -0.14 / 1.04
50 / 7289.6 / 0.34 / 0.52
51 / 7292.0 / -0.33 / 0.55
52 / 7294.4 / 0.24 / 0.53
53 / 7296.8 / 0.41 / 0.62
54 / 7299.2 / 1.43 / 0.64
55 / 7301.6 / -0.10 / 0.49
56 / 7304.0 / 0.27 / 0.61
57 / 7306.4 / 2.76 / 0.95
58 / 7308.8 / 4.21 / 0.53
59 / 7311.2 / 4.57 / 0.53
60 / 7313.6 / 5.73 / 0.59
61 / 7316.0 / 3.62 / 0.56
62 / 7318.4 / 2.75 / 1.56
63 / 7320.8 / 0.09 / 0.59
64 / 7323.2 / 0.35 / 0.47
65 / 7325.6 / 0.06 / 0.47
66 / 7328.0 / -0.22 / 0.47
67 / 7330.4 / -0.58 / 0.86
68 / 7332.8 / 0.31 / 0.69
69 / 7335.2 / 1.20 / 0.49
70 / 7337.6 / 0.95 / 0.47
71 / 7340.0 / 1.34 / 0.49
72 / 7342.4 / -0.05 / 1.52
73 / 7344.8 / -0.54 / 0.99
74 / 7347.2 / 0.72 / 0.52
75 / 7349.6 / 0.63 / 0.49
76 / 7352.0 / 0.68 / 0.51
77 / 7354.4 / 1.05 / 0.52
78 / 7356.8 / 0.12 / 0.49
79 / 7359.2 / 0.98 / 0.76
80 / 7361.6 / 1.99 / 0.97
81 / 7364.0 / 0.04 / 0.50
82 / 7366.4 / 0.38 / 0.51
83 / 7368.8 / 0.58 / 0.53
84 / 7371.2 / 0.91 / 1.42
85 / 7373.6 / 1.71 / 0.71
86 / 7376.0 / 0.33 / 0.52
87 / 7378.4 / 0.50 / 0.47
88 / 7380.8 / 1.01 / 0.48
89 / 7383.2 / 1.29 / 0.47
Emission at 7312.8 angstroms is [O II] 3727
